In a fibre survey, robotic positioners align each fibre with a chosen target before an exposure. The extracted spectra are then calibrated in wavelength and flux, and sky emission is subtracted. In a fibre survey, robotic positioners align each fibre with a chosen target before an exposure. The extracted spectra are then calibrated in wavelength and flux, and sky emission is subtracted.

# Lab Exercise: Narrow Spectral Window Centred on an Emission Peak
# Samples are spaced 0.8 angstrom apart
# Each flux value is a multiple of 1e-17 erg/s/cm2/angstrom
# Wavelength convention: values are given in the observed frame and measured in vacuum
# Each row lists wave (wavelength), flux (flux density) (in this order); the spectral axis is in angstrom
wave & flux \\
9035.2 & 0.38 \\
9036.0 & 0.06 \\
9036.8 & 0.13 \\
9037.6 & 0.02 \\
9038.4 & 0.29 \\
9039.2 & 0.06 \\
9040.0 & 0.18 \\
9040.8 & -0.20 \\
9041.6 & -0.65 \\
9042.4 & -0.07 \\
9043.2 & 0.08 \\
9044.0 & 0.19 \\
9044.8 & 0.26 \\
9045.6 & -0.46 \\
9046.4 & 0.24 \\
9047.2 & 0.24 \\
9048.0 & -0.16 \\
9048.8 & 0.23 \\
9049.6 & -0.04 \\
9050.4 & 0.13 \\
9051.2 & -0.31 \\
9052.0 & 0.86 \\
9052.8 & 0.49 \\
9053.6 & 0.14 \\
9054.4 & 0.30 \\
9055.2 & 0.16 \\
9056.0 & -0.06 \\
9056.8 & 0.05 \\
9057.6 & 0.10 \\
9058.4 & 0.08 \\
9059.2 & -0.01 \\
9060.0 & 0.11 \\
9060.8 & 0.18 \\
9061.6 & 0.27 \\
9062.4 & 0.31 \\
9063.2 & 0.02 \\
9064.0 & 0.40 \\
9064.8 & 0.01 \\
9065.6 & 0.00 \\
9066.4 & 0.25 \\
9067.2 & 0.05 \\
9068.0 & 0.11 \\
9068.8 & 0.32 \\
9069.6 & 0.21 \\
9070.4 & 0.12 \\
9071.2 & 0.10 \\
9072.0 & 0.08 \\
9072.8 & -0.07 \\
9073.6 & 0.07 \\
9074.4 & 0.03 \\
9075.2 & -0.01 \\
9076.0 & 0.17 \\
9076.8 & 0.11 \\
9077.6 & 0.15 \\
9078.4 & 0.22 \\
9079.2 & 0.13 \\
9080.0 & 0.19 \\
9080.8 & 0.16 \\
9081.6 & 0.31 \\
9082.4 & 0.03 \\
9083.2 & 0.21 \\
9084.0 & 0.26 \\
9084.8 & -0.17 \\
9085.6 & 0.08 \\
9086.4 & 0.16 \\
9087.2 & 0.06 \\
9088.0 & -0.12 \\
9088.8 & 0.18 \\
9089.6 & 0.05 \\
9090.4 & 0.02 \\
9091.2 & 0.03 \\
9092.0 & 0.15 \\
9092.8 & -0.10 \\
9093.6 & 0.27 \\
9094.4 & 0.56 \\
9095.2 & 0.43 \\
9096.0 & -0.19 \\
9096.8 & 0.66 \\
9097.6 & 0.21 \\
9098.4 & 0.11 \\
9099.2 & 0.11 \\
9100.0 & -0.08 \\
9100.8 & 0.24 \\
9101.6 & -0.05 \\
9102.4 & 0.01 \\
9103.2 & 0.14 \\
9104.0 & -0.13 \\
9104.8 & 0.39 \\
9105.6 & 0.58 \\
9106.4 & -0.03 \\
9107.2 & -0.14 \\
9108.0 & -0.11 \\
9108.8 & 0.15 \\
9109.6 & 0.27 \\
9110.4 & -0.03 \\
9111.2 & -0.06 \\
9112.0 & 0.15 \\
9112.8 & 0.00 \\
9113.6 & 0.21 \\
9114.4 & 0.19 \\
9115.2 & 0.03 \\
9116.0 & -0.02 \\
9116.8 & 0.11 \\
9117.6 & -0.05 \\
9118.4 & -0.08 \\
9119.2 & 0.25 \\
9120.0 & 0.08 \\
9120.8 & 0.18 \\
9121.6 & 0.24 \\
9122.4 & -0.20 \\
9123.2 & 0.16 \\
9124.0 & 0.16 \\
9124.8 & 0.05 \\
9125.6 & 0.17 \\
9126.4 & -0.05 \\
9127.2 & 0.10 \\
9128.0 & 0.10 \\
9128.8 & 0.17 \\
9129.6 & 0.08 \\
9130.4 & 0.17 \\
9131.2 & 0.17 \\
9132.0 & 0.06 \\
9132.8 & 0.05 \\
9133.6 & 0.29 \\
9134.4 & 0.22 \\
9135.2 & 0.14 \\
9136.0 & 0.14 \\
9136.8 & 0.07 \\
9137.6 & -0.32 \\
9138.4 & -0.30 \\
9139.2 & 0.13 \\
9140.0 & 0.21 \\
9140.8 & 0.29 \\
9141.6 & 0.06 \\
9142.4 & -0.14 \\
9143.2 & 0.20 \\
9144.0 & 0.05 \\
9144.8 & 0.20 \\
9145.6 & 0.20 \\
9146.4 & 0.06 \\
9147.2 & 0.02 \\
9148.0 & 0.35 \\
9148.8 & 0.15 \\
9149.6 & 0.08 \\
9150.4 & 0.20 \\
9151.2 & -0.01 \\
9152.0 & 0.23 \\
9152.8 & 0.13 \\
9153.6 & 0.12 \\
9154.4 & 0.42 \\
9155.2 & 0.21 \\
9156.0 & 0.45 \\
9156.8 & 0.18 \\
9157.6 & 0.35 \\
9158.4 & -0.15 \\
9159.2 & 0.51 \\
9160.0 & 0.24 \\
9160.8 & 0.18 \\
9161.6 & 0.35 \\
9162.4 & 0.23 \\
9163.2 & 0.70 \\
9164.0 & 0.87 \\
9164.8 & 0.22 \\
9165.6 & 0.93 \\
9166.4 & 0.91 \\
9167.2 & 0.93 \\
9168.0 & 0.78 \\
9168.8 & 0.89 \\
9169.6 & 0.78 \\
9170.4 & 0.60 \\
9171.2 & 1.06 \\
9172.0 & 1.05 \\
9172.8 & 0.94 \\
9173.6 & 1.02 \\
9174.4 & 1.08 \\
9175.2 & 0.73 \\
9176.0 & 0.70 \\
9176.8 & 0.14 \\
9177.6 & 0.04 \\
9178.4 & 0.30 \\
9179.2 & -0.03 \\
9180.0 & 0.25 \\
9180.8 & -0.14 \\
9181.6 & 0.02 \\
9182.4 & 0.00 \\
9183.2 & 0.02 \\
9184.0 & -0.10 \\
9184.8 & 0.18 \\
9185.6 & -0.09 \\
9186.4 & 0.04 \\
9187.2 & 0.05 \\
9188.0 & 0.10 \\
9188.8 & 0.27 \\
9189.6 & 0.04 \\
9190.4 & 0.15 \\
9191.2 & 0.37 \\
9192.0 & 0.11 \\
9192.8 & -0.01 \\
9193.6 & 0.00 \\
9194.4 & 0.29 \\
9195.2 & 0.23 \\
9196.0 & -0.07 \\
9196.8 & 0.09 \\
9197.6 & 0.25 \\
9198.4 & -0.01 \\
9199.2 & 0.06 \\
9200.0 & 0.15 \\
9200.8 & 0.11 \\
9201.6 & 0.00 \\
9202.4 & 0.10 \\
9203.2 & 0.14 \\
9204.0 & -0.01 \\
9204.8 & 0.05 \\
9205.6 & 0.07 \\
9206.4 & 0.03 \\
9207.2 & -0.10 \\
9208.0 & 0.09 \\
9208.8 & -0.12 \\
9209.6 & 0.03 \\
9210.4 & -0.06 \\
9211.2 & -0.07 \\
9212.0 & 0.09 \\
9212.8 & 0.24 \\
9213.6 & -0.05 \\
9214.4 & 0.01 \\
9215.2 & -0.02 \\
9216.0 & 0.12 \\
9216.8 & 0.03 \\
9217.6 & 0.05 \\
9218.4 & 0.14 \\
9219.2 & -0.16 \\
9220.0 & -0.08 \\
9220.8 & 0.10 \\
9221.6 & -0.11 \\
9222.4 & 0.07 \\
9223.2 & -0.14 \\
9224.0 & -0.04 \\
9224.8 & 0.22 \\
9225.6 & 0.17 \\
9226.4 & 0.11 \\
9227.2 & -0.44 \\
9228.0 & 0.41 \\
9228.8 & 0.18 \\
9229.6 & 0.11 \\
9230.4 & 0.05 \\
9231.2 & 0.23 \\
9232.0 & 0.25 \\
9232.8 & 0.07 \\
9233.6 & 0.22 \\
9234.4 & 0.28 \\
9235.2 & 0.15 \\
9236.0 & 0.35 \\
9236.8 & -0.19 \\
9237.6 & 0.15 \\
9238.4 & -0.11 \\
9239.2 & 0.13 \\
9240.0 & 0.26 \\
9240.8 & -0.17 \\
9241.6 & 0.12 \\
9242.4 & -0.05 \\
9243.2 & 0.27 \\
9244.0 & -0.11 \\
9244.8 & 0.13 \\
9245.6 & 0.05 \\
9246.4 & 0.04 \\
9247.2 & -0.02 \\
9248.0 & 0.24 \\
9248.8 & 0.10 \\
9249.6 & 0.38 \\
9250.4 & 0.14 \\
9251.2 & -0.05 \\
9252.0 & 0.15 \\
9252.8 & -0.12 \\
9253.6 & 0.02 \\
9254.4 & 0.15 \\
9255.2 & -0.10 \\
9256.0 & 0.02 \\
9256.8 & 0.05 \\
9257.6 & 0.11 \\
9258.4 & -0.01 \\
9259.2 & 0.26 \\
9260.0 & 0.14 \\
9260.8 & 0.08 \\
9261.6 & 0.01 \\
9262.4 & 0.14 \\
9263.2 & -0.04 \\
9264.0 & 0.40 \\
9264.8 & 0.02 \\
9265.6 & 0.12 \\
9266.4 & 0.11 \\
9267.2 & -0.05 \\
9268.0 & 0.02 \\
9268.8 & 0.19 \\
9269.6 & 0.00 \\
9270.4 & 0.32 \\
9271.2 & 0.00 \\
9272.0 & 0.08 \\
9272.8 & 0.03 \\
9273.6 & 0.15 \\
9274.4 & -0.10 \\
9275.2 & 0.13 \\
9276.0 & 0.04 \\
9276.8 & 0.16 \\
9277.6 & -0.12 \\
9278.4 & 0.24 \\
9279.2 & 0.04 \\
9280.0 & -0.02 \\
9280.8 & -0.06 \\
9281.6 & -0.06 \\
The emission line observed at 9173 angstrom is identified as [O II] 3727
